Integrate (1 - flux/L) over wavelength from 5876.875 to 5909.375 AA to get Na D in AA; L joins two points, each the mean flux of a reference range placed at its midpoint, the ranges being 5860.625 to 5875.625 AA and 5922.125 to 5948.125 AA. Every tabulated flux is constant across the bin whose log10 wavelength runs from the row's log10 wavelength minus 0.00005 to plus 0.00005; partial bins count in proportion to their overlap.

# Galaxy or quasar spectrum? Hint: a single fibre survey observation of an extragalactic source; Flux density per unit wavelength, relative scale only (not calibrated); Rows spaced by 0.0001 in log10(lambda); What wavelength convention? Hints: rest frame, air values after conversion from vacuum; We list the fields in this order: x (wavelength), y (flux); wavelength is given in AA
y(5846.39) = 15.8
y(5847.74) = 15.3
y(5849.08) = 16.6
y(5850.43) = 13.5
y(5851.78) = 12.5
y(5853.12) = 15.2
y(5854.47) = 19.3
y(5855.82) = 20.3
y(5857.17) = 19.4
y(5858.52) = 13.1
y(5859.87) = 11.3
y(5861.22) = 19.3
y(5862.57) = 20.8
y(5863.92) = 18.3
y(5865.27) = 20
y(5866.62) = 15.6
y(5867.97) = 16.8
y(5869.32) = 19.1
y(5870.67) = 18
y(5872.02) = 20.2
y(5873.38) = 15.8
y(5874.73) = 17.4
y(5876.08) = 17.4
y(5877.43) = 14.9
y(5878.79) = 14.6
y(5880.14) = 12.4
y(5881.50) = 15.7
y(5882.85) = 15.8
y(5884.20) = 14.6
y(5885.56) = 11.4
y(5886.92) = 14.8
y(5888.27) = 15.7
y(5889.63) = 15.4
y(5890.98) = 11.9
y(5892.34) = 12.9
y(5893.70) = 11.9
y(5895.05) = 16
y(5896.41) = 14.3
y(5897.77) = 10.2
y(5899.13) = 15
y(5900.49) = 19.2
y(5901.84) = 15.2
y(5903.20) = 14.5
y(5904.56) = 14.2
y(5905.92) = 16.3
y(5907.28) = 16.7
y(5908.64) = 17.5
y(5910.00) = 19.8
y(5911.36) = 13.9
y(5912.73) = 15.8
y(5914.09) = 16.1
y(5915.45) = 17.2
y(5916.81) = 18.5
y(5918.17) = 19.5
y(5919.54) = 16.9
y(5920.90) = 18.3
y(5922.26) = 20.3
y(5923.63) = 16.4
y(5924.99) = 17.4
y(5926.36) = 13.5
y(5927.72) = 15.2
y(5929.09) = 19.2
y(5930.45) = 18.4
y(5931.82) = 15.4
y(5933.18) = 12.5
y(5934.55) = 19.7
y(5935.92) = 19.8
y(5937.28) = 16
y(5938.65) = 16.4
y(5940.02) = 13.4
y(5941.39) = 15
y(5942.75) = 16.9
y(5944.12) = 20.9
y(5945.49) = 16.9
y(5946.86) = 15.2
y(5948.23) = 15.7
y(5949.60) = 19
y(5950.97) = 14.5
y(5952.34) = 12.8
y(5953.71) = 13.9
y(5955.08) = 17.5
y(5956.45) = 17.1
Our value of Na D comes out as 5.6 AA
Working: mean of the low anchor 18.3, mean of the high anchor 16.7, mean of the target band 14.6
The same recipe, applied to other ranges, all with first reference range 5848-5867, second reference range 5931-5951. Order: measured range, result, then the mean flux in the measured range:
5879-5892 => 2.0 AA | 14.2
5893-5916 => 1.6 AA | 15.5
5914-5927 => -0.7 AA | 17.5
